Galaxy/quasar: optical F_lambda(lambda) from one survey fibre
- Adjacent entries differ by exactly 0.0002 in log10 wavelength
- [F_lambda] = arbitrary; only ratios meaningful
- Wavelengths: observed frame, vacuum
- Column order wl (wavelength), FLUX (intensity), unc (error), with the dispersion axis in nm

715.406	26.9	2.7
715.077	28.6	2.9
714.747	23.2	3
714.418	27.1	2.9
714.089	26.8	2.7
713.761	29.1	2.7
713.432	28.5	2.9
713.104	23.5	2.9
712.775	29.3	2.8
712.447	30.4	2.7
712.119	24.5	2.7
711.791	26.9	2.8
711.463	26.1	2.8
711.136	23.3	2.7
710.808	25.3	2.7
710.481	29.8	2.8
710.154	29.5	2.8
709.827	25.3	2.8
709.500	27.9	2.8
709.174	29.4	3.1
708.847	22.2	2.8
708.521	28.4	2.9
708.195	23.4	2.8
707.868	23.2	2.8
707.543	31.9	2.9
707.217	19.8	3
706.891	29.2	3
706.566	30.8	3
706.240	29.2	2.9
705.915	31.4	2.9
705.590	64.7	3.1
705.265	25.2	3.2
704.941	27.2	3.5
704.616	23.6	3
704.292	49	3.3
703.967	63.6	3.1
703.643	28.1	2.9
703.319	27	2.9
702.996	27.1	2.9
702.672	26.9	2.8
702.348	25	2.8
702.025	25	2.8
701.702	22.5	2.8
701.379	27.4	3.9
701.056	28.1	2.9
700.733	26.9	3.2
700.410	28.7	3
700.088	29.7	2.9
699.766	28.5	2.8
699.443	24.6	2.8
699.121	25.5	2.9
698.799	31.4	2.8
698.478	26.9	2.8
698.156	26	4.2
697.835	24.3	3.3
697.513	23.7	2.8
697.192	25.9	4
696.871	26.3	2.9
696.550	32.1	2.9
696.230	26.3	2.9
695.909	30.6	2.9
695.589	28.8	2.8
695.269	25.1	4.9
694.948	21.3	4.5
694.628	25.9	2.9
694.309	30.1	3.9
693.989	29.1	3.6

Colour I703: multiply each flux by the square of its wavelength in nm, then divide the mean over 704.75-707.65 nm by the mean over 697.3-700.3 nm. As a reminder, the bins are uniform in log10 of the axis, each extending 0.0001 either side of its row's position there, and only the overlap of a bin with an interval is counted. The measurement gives 1.22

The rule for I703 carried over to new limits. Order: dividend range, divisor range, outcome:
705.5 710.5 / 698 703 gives 1.11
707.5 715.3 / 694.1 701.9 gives 1.03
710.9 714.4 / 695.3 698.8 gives 1.03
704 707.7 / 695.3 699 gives 1.27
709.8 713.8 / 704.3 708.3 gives 0.89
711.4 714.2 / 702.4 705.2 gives 0.84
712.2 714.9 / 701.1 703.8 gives 1.07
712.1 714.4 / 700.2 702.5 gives 1.09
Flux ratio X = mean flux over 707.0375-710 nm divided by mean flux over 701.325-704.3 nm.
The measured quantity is 0.82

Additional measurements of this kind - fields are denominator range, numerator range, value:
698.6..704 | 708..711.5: 0.93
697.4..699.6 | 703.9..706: 1.53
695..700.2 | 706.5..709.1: 0.96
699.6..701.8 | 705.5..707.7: 1.19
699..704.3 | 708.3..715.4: 0.90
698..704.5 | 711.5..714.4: 0.91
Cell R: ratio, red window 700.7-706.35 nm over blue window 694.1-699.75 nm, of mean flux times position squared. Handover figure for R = 1.2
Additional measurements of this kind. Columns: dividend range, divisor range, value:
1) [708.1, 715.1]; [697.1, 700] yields 1.05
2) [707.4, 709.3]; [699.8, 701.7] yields 0.97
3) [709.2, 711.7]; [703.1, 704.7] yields 0.71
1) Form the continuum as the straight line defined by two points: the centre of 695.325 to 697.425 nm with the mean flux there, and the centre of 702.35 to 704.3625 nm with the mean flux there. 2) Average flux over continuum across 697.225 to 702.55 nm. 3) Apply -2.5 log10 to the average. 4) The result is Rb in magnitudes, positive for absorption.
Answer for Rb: 0.19 mag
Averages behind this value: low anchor 28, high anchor 35.4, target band 26.5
